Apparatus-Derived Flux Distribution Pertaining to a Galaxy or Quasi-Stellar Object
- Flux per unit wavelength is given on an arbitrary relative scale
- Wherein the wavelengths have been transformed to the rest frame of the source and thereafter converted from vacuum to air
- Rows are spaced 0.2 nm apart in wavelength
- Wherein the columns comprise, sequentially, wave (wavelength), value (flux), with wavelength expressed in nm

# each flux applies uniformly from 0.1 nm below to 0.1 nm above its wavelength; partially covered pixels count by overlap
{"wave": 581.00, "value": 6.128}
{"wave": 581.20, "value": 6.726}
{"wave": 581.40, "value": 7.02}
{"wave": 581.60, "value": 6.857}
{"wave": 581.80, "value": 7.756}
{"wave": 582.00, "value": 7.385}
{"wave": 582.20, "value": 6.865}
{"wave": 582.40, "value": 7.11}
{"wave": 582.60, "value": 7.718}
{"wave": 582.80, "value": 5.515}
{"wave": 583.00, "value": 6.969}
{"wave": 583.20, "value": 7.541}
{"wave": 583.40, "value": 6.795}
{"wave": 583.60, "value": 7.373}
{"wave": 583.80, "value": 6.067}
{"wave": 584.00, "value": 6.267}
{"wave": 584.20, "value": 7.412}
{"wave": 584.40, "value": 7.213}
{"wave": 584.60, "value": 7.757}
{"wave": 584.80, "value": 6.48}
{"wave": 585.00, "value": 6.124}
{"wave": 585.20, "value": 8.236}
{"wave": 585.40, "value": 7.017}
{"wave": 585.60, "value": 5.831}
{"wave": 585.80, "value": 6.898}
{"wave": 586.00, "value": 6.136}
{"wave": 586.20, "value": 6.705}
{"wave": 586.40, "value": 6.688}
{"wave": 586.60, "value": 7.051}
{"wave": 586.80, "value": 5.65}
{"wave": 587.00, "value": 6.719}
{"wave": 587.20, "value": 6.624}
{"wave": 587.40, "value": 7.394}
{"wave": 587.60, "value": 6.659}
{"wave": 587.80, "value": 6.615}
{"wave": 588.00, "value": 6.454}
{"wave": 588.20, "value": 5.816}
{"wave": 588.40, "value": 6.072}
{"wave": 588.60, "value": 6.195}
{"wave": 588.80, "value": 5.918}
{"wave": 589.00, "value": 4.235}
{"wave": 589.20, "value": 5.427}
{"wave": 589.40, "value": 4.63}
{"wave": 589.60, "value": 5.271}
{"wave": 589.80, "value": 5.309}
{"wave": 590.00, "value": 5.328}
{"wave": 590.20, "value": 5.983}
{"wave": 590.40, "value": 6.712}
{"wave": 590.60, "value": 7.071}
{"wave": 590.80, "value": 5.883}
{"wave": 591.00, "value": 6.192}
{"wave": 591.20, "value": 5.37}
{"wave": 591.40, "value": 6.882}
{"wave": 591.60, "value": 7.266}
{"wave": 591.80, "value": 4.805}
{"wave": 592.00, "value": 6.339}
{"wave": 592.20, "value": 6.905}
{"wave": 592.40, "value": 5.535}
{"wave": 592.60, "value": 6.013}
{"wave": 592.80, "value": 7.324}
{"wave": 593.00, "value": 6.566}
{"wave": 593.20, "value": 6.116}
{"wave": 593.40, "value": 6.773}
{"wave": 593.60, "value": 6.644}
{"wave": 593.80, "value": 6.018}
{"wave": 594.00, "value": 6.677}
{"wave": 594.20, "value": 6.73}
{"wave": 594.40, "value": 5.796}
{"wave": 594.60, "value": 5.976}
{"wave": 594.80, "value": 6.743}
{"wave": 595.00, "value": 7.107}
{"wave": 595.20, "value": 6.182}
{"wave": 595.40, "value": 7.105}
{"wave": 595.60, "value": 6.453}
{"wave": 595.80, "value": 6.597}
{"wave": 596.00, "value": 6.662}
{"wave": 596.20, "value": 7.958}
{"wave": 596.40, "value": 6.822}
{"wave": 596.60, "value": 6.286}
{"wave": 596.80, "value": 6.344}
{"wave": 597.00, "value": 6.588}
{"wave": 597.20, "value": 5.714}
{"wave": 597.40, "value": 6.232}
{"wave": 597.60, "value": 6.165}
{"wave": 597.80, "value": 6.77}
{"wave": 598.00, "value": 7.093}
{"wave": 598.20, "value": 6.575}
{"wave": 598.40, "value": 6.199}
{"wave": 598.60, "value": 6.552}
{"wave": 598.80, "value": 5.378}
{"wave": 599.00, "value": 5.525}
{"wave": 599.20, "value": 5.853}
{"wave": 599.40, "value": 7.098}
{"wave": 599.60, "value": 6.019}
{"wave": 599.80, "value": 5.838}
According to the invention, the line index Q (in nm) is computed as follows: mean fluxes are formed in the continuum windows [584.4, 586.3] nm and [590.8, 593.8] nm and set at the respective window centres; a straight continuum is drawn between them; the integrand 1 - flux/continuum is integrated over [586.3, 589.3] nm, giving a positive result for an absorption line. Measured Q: 0.19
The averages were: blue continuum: 6.82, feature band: 6.23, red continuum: 6.31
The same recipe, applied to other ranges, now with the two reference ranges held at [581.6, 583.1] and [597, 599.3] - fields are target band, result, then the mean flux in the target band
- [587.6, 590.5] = 0.41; 5.74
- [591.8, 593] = 0.04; 6.3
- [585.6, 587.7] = 0.06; 6.61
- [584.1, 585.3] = -0.05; 7.2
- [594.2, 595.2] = 0.00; 6.42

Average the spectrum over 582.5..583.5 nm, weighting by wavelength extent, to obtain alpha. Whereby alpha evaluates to 6.91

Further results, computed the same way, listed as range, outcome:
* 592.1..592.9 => 6.44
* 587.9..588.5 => 6.11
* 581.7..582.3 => 7.34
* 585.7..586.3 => 6.58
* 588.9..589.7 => 4.89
